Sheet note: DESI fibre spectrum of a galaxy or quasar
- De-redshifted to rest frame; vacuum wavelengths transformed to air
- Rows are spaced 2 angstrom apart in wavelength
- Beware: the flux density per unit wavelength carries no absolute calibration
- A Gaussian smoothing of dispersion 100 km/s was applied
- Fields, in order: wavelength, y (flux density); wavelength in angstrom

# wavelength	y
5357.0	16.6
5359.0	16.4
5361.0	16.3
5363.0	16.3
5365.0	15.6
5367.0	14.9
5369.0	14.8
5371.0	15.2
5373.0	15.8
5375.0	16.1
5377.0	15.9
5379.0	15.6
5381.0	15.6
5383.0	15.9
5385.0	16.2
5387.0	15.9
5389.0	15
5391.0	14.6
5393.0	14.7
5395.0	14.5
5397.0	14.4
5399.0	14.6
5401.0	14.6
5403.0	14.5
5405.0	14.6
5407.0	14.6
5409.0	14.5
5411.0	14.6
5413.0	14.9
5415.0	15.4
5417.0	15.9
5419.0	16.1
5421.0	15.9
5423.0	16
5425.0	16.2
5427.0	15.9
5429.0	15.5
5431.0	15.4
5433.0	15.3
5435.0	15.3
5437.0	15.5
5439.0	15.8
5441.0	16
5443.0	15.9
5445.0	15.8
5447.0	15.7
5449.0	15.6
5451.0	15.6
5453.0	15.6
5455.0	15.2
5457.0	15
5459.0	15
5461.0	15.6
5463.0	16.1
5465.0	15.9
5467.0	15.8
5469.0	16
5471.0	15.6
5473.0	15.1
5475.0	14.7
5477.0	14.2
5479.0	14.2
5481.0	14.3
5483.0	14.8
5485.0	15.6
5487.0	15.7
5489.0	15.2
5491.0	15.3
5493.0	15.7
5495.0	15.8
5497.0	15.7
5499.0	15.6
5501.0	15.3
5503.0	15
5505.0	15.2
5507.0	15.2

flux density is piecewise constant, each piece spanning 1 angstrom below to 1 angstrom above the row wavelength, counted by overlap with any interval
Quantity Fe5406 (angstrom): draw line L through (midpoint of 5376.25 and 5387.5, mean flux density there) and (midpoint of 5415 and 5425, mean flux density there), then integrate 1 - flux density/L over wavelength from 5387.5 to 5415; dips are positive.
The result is 2.1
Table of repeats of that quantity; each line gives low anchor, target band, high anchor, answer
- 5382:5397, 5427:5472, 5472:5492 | -1.8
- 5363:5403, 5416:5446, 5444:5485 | -0.9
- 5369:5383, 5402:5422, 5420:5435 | 0.8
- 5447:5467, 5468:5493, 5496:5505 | 0.6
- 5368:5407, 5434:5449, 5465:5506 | -0.5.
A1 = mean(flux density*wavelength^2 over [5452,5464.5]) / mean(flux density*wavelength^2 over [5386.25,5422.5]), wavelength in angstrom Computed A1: 1.05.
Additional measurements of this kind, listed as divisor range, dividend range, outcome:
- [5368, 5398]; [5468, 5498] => 1.03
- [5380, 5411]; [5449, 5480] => 1.05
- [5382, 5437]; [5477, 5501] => 1.03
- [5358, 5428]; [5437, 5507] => 1.03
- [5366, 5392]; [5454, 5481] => 1.01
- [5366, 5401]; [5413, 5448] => 1.05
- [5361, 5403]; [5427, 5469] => 1.04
